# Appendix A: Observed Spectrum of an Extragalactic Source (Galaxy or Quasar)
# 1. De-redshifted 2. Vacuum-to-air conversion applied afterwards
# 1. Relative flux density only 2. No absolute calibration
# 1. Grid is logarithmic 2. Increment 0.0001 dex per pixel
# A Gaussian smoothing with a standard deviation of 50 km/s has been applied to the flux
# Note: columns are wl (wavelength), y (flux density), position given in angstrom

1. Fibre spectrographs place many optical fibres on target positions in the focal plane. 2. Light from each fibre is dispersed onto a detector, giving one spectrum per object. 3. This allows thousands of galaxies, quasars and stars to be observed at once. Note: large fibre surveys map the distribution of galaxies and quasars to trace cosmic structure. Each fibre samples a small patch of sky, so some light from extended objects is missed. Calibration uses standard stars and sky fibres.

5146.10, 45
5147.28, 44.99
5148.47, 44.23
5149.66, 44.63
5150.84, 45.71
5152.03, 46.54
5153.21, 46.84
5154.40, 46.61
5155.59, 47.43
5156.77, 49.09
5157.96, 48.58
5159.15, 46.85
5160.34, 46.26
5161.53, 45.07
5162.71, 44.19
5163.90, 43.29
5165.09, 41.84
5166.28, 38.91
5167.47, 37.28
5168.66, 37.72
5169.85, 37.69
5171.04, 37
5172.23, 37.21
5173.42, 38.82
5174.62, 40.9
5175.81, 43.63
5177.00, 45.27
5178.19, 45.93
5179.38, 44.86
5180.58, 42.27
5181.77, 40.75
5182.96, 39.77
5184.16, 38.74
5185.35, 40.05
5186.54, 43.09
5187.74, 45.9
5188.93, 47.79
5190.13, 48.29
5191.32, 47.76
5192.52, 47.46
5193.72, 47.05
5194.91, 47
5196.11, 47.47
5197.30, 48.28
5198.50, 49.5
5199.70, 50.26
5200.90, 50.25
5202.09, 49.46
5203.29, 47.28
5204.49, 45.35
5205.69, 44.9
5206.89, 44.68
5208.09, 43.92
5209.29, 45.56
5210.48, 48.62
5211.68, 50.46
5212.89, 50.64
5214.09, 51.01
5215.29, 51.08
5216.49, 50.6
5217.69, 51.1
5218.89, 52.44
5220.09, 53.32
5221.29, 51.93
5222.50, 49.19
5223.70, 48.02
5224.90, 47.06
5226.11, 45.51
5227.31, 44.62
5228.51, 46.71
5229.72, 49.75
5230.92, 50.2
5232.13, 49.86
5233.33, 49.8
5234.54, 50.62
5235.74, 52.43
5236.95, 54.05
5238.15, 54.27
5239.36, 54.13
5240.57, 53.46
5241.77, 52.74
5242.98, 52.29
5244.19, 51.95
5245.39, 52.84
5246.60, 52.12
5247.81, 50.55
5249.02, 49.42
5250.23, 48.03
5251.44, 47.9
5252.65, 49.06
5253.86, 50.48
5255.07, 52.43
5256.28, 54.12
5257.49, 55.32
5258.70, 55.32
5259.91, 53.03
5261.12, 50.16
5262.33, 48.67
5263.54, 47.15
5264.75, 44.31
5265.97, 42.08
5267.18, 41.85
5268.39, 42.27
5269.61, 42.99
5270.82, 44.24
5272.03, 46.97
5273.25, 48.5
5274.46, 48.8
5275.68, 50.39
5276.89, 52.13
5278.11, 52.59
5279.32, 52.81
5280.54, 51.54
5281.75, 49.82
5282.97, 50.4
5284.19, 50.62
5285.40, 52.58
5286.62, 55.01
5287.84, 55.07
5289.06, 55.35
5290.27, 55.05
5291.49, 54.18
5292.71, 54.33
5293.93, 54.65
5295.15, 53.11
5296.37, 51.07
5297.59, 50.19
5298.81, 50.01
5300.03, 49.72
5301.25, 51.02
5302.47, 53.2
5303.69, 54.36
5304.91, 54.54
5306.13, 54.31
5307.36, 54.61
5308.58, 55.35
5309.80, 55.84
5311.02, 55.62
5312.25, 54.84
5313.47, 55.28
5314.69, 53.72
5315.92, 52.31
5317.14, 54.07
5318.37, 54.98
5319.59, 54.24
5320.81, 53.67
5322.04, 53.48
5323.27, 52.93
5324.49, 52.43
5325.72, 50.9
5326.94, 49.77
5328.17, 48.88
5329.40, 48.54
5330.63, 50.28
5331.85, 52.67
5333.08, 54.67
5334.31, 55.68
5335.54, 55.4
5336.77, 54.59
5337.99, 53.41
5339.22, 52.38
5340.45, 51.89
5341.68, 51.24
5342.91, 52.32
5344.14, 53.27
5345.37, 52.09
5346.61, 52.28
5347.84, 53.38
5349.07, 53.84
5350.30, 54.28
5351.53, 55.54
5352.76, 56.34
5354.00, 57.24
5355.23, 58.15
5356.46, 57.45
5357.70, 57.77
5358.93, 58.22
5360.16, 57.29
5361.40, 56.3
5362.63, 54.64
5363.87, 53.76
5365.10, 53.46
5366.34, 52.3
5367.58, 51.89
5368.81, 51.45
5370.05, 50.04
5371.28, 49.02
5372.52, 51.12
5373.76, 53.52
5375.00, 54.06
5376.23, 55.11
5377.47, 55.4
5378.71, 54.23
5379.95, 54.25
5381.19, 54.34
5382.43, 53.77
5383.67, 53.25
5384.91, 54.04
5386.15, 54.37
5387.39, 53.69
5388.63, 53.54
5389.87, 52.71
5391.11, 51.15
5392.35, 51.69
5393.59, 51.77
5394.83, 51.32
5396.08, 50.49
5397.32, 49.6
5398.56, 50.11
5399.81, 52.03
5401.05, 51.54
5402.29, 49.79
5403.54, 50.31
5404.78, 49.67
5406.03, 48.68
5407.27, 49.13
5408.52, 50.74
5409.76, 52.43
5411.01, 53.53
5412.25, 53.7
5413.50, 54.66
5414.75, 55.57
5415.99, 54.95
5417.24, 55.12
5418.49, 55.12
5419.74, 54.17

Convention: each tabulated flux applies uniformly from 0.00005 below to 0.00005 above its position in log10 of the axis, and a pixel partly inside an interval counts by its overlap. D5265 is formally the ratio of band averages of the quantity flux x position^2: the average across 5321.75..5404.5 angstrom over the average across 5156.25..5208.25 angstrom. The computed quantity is 1.3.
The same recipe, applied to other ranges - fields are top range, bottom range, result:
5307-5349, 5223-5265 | 1.08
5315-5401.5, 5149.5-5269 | 1.19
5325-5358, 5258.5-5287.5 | 1.12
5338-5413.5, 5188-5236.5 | 1.16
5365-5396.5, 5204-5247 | 1.12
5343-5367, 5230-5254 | 1.12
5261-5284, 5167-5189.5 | 1.20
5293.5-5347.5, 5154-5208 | 1.26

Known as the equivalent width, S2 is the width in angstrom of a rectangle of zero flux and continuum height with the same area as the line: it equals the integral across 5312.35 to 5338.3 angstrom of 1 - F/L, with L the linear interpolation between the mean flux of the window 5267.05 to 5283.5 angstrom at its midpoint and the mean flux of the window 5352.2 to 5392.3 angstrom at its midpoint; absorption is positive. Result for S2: -0.82 angstrom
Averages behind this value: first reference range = 48.4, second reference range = 54.1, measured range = 53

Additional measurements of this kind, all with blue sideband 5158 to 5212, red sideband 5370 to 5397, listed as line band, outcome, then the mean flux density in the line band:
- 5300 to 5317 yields -1.51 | 54.1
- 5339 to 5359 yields -1.21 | 54.5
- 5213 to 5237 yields -1.99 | 49.9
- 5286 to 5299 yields -1.22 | 53.5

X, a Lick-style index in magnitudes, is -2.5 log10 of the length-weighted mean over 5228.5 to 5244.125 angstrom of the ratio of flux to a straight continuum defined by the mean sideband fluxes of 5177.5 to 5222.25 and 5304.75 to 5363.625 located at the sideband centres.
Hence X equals -0.06 mag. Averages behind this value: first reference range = 47.2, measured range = 51.7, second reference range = 54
